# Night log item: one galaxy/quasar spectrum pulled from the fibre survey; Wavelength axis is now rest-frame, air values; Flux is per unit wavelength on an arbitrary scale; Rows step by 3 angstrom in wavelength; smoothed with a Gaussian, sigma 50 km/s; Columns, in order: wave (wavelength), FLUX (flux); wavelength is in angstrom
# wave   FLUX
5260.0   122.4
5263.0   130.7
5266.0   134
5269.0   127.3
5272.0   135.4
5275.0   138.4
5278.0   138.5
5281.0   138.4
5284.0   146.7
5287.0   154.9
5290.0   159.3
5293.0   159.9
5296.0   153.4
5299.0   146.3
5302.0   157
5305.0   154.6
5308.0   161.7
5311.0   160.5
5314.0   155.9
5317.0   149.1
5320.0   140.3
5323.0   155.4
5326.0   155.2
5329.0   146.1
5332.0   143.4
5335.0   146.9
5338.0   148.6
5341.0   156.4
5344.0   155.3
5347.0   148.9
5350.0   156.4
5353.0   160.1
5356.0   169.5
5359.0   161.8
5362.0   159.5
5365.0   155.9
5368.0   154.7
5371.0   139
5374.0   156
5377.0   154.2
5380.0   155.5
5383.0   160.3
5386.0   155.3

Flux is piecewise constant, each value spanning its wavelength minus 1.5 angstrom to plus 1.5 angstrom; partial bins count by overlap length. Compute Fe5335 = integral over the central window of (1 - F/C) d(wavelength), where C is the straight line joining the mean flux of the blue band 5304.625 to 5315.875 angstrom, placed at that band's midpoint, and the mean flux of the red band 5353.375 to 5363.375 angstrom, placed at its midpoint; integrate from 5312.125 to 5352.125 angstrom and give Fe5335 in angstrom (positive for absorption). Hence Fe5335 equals 2.4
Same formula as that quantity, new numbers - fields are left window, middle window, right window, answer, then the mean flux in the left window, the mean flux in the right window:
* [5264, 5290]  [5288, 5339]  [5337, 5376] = -1.9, 140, 156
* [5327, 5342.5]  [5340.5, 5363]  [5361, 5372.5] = -1.2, 149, 152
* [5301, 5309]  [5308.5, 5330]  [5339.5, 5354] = 0.6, 158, 155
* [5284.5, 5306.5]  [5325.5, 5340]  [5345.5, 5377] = 0.7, 155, 156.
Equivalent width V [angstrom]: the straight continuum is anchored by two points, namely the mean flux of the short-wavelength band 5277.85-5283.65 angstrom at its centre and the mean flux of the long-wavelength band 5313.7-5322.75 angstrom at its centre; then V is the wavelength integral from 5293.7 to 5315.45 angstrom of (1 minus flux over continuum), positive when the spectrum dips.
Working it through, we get -1.6 angstrom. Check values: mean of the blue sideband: 140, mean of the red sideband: 148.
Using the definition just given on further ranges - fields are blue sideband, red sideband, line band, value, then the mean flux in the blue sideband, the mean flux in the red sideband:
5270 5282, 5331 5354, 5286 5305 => -1.82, 137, 152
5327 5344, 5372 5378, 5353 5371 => -0.74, 149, 154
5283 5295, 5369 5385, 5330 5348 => 0.50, 155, 153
